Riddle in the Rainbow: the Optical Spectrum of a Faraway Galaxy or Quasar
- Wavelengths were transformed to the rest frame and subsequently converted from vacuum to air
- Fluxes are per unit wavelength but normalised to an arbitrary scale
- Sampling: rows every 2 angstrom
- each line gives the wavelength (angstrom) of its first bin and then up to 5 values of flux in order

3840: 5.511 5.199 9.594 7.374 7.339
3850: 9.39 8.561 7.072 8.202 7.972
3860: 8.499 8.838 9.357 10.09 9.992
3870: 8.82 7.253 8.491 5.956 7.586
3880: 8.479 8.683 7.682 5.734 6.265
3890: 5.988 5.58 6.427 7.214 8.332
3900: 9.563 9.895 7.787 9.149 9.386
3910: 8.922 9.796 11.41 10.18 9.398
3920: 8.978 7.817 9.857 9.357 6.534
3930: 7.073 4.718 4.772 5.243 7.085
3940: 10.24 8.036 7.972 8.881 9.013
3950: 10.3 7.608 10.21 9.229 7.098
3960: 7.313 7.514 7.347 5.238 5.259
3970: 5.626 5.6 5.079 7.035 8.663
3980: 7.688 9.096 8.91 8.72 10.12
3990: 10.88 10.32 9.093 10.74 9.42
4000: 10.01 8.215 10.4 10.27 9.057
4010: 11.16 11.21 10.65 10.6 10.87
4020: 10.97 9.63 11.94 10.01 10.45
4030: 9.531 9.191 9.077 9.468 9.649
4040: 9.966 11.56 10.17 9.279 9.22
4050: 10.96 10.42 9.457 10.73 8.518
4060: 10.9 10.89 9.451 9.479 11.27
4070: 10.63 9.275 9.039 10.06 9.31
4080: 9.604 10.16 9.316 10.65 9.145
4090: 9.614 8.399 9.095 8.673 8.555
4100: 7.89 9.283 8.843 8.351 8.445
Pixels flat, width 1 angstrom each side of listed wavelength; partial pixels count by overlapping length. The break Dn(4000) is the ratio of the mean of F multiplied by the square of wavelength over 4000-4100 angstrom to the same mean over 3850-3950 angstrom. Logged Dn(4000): 1.3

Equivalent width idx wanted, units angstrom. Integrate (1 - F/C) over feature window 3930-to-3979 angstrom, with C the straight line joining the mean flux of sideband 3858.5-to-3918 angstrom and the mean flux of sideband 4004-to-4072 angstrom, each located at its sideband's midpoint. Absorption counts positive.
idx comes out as 10.0 angstrom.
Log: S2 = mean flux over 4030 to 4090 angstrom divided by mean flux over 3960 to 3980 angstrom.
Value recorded 1.52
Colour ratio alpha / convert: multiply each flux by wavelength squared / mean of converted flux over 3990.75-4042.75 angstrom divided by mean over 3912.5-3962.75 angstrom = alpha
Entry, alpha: 1.28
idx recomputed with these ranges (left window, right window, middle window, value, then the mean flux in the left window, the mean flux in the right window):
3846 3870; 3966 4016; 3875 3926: 2.52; 8.62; 8.85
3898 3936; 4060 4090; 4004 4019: -1.93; 8.49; 9.9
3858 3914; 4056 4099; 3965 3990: 4.22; 8.19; 9.65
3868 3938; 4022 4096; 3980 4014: -2.69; 7.91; 9.87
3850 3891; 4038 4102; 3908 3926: -2.39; 8.01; 9.72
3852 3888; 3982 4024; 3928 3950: 4.20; 8.12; 10.1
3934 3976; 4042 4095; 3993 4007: -2.26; 7.42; 9.84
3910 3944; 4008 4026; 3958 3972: 4.33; 8.17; 10.7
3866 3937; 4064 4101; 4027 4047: -1.65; 7.98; 9.45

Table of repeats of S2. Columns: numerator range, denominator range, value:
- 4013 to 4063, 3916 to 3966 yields 1.27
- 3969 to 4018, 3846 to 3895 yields 1.17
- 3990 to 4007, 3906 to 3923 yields 1.04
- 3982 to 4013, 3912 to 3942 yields 1.22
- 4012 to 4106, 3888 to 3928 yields 1.15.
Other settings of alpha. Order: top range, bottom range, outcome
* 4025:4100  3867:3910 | 1.35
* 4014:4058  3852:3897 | 1.42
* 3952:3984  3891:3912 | 0.90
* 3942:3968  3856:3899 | 1.07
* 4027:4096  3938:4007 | 1.22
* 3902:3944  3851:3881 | 1.03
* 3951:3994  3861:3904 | 1.04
